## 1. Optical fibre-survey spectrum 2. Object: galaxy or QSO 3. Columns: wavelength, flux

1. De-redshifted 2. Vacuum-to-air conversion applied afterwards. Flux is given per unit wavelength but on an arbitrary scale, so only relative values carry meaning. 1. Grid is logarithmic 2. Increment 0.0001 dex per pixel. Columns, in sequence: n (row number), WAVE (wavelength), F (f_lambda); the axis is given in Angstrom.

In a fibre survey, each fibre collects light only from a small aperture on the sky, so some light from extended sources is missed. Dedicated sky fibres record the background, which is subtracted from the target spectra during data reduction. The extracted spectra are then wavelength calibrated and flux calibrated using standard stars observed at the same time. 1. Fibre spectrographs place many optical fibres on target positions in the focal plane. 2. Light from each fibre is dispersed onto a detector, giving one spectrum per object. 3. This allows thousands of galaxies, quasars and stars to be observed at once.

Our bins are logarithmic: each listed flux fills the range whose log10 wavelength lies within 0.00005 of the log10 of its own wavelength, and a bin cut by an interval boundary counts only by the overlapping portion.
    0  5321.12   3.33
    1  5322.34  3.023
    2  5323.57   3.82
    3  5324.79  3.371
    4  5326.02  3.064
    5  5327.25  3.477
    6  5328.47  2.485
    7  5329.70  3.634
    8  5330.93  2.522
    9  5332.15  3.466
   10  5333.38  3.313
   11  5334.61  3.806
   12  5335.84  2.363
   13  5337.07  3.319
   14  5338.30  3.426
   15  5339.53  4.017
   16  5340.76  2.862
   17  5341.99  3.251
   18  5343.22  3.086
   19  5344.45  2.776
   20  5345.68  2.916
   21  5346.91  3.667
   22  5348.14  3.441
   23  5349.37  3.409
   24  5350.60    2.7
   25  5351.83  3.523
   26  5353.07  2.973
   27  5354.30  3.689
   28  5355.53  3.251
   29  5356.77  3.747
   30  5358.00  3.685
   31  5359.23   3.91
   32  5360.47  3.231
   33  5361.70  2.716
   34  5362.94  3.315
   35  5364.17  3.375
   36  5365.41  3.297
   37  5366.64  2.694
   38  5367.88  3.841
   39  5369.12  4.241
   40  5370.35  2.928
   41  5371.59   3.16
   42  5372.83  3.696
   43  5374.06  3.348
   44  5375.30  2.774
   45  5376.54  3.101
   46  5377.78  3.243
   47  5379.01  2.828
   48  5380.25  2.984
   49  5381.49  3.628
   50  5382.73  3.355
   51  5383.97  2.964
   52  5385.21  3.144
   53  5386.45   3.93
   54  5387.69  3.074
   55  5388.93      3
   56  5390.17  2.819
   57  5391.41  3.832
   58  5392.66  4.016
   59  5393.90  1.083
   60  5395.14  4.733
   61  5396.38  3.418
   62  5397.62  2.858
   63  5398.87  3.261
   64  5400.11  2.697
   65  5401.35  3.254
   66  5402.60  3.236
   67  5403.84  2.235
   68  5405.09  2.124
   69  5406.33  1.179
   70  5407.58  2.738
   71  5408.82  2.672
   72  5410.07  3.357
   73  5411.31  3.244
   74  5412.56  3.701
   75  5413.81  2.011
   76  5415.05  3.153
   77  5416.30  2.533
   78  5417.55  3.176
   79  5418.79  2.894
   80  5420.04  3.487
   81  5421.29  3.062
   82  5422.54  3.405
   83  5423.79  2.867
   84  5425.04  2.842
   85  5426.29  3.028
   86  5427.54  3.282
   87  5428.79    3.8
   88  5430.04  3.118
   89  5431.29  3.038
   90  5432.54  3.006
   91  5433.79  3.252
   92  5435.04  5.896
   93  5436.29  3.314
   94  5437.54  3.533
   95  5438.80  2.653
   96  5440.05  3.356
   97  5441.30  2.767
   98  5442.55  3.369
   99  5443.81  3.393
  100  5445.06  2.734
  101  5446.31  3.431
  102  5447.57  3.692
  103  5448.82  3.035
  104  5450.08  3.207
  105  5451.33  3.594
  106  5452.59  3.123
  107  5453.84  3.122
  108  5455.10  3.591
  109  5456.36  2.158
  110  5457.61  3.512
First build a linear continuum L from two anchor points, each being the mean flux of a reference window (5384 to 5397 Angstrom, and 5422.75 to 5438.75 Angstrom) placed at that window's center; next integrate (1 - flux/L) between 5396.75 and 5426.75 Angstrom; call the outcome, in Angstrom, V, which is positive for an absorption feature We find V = 4.1 Angstrom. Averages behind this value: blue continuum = 3.29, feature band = 2.88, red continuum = 3.39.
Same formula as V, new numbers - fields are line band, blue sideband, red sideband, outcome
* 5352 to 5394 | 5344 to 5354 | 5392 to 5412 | -3.20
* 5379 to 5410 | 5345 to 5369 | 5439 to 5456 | 2.73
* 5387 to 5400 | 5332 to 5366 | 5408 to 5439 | 0.23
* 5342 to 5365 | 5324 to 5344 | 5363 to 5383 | -0.35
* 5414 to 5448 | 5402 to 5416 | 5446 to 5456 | -2.57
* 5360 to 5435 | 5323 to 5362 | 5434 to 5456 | 4.72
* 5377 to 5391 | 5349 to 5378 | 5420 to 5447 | 0.55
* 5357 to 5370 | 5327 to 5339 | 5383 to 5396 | -0.82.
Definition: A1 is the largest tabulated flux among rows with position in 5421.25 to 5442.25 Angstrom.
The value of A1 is 5.896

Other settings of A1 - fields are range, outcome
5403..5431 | 3.8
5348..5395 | 4.241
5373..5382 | 3.628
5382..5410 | 4.733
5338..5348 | 4.017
